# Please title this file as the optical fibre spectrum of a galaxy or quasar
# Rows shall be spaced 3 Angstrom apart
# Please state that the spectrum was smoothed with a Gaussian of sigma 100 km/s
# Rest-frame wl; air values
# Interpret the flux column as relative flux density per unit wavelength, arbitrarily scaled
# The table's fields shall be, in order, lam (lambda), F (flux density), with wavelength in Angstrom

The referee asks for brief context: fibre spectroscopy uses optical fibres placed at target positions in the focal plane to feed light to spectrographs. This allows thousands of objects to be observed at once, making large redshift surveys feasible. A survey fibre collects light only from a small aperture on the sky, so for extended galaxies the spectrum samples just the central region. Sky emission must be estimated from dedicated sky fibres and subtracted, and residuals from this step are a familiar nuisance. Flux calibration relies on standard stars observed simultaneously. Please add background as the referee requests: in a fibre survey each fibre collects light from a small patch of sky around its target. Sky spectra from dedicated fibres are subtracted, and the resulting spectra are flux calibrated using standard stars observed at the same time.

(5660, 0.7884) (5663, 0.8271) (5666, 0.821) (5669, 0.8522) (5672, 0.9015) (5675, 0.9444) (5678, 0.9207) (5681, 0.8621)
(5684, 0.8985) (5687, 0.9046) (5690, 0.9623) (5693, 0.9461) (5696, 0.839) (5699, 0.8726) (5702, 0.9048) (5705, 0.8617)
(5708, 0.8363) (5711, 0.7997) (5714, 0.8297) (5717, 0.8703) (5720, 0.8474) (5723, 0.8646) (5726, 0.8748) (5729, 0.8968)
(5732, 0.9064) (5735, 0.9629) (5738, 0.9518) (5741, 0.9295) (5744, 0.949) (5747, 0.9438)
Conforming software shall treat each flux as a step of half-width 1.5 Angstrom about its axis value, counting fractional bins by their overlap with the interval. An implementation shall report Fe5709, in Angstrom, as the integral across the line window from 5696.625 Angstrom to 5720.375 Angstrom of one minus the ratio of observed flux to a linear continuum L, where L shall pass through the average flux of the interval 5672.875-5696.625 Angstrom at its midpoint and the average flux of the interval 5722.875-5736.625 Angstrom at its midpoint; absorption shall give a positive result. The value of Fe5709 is 1.5 Angstrom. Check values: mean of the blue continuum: 0.912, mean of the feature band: 0.853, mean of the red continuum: 0.905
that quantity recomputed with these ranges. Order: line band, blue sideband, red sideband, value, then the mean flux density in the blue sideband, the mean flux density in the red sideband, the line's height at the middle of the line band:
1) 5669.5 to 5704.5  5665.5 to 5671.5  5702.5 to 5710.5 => -2.2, 0.85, 0.85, 0.85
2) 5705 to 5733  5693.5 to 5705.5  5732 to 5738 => 1.7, 0.877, 0.946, 0.915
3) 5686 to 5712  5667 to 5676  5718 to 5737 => 0.3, 0.893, 0.893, 0.893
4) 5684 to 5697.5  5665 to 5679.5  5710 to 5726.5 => -0.6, 0.89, 0.848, 0.873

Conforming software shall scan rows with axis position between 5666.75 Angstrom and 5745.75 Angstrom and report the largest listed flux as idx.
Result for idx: 0.9629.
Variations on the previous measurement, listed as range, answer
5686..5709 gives 0.9623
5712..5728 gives 0.8748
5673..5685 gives 0.9444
